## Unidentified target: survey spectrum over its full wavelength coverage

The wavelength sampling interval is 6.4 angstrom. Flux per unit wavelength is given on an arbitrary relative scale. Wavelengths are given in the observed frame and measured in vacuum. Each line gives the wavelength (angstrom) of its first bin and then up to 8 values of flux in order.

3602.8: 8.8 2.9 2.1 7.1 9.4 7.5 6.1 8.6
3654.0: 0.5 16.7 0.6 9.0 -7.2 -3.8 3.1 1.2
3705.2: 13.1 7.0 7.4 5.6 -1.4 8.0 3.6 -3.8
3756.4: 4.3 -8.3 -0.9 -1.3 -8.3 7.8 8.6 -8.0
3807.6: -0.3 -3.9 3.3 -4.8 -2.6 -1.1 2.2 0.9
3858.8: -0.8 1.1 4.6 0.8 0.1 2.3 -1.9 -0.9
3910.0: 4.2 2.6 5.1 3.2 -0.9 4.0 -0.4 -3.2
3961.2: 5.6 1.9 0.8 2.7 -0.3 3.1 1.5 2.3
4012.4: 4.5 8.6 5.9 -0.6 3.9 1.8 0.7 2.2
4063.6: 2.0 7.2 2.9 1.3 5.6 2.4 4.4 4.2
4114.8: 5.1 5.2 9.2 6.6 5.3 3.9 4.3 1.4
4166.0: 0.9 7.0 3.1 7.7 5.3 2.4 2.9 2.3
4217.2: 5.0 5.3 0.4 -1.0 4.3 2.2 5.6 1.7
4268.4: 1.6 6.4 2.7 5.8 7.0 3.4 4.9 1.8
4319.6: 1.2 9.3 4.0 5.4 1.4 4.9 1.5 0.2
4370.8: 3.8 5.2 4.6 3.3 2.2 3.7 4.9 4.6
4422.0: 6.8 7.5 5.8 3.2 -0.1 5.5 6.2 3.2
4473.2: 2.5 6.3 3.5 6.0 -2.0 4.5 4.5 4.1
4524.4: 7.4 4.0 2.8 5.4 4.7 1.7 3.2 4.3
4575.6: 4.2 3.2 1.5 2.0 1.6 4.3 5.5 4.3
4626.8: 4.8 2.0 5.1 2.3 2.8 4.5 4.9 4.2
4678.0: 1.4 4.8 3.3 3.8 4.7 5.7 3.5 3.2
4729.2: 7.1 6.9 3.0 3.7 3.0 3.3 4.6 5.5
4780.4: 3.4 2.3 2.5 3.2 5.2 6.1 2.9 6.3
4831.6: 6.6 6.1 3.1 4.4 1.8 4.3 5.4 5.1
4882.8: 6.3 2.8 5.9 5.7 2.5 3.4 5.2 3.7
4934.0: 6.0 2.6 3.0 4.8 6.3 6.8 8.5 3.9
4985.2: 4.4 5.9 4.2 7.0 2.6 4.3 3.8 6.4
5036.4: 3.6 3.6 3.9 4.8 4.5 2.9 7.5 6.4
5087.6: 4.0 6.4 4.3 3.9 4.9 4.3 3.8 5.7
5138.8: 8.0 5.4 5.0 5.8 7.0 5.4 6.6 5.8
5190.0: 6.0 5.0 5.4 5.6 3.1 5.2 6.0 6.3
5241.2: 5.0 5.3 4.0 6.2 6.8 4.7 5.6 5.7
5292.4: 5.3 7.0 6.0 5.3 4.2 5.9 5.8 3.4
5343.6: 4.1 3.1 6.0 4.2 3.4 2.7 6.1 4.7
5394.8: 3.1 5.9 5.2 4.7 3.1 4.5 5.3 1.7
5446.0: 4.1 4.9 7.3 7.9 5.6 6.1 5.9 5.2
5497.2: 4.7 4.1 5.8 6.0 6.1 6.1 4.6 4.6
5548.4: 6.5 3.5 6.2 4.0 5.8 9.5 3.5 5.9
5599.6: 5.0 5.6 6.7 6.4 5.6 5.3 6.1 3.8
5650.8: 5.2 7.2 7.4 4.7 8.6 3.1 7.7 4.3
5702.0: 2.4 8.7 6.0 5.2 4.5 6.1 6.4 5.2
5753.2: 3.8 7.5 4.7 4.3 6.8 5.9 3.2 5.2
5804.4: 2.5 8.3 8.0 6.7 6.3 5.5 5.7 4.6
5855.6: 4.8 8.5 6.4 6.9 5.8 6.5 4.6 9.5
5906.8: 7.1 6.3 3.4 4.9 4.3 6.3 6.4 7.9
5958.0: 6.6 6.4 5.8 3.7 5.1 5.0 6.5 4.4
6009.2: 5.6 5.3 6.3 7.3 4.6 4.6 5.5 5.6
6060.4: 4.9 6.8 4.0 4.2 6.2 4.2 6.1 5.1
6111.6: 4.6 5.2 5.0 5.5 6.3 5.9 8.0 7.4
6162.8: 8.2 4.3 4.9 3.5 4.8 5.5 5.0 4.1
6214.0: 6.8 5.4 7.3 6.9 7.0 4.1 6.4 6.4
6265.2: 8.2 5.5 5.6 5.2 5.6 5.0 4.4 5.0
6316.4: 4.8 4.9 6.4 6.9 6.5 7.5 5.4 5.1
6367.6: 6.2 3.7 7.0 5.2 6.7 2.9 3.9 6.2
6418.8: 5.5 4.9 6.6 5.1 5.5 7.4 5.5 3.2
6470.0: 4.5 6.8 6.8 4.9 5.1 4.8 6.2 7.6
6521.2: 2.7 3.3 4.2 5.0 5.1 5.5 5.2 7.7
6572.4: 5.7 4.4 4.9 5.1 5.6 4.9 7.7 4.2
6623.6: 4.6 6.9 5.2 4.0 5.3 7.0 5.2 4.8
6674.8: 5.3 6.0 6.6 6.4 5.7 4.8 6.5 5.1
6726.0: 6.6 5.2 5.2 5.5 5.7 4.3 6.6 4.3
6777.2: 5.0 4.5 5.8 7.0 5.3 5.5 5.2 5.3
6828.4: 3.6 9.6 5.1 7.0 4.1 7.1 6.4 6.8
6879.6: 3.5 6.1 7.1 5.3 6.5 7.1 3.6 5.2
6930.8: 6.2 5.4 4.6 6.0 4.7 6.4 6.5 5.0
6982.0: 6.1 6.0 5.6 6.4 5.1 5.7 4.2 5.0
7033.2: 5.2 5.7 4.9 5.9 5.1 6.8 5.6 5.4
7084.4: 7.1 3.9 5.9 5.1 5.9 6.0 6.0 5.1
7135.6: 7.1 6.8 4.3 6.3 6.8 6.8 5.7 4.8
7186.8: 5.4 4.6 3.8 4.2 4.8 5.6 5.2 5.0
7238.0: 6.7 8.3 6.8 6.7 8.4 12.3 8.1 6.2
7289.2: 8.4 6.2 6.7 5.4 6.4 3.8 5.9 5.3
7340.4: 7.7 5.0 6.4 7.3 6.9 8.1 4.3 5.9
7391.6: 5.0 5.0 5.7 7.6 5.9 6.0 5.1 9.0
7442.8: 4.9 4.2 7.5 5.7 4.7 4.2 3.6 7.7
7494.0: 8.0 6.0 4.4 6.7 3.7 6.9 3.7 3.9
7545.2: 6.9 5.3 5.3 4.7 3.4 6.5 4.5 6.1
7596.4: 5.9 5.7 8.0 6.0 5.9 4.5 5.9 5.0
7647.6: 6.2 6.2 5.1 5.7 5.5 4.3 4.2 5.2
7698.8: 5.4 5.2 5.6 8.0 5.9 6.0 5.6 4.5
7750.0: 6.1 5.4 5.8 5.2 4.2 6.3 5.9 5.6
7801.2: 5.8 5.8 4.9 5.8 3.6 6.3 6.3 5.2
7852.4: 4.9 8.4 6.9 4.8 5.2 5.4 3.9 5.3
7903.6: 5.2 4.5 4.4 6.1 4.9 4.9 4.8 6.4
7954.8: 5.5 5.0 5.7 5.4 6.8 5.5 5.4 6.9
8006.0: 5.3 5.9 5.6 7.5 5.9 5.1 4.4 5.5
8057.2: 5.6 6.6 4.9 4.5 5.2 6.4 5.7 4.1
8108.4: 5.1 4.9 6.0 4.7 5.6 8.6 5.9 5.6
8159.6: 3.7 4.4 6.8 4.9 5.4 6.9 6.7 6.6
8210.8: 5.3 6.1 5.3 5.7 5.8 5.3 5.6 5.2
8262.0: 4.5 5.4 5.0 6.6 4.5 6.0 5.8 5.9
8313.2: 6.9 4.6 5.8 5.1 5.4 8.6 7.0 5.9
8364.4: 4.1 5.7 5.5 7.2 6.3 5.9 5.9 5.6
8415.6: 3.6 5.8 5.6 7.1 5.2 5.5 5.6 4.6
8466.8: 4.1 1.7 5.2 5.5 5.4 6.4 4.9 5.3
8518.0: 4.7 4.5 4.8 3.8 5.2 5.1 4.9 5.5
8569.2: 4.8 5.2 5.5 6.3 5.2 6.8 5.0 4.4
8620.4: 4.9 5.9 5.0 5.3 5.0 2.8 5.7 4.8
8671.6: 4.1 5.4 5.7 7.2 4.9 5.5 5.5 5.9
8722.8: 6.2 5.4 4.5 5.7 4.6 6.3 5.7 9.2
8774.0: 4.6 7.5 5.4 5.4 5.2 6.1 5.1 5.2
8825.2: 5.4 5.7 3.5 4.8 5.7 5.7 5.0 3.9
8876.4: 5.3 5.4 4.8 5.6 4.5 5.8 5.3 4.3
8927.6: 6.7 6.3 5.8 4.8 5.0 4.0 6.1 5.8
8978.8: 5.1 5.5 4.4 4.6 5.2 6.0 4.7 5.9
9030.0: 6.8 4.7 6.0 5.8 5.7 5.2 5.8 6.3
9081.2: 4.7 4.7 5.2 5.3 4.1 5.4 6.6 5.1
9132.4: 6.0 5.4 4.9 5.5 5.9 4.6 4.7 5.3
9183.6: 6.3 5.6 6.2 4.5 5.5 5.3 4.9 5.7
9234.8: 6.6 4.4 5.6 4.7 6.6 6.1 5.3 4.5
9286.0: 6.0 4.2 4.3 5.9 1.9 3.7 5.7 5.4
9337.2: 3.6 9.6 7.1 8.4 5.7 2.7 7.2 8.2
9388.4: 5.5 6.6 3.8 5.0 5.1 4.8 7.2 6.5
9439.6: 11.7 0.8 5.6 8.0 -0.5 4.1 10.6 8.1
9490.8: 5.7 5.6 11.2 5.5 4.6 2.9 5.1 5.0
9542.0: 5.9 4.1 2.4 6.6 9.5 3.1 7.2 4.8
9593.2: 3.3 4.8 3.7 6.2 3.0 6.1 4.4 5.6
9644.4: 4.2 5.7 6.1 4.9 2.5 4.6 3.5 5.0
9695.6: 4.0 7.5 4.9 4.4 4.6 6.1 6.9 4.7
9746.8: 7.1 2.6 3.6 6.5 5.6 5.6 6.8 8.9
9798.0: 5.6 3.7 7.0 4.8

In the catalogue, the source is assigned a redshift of 0.11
